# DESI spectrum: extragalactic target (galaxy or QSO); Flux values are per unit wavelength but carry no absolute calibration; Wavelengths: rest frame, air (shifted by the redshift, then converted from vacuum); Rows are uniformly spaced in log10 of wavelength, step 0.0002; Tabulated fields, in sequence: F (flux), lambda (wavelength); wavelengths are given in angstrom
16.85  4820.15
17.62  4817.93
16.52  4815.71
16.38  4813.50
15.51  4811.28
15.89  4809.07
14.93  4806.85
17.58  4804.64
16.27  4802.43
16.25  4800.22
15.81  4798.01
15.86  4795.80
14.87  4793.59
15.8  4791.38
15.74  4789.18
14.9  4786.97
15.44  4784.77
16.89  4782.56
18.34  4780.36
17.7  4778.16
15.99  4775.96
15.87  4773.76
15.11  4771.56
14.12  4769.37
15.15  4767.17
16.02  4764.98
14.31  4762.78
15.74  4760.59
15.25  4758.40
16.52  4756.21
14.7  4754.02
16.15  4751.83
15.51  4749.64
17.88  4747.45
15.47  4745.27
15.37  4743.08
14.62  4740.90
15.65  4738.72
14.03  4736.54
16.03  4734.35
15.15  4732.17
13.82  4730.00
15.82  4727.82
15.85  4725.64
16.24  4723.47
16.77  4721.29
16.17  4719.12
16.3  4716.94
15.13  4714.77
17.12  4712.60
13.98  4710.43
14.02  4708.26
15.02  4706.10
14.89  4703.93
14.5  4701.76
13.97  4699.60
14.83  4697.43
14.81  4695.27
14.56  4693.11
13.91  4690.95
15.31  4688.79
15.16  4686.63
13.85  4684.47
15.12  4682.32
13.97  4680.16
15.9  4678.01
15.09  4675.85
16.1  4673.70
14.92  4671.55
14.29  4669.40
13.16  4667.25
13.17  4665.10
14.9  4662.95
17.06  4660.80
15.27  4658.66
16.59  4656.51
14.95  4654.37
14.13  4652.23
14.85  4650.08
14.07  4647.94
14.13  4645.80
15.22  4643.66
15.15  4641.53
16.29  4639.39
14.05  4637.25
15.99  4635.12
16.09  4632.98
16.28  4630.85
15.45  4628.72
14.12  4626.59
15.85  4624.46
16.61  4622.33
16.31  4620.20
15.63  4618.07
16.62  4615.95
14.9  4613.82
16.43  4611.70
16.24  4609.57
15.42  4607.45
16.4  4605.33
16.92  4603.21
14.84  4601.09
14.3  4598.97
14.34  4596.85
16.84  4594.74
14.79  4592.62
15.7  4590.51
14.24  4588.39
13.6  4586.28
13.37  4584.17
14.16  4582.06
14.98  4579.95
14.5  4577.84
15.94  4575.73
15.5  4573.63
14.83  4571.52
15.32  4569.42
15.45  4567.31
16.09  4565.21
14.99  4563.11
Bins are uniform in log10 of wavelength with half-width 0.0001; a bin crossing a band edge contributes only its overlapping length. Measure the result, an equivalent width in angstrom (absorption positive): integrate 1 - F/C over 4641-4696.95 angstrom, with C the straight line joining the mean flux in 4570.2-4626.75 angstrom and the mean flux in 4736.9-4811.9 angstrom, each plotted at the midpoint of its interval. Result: 2.5 angstrom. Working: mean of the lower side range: 15.3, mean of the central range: 14.8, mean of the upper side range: 15.8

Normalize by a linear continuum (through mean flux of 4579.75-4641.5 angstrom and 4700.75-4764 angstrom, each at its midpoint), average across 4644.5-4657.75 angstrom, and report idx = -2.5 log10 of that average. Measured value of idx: 0.05 mag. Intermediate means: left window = 15.4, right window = 15.4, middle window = 14.8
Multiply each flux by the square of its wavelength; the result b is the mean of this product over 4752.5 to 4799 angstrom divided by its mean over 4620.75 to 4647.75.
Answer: 1.08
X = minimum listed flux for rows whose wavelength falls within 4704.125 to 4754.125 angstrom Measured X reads 13.82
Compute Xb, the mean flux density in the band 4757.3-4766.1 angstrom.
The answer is 15.3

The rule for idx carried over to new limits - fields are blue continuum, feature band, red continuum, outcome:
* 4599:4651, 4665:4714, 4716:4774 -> 0.06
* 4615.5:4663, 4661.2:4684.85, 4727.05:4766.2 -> 0.06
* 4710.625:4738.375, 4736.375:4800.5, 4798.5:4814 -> 0.01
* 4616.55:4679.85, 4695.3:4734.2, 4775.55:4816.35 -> 0.03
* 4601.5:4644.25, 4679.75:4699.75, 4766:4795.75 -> 0.09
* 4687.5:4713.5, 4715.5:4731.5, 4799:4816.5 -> -0.06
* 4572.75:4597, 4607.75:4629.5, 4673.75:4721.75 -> -0.06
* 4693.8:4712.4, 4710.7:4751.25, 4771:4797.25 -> -0.04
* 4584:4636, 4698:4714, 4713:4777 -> 0.05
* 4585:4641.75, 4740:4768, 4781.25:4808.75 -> 0.01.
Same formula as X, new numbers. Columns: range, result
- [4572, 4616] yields 13.37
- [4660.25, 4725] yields 13.16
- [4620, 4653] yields 14.05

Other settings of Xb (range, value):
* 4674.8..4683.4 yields 15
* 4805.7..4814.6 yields 15.7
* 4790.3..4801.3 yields 15.7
